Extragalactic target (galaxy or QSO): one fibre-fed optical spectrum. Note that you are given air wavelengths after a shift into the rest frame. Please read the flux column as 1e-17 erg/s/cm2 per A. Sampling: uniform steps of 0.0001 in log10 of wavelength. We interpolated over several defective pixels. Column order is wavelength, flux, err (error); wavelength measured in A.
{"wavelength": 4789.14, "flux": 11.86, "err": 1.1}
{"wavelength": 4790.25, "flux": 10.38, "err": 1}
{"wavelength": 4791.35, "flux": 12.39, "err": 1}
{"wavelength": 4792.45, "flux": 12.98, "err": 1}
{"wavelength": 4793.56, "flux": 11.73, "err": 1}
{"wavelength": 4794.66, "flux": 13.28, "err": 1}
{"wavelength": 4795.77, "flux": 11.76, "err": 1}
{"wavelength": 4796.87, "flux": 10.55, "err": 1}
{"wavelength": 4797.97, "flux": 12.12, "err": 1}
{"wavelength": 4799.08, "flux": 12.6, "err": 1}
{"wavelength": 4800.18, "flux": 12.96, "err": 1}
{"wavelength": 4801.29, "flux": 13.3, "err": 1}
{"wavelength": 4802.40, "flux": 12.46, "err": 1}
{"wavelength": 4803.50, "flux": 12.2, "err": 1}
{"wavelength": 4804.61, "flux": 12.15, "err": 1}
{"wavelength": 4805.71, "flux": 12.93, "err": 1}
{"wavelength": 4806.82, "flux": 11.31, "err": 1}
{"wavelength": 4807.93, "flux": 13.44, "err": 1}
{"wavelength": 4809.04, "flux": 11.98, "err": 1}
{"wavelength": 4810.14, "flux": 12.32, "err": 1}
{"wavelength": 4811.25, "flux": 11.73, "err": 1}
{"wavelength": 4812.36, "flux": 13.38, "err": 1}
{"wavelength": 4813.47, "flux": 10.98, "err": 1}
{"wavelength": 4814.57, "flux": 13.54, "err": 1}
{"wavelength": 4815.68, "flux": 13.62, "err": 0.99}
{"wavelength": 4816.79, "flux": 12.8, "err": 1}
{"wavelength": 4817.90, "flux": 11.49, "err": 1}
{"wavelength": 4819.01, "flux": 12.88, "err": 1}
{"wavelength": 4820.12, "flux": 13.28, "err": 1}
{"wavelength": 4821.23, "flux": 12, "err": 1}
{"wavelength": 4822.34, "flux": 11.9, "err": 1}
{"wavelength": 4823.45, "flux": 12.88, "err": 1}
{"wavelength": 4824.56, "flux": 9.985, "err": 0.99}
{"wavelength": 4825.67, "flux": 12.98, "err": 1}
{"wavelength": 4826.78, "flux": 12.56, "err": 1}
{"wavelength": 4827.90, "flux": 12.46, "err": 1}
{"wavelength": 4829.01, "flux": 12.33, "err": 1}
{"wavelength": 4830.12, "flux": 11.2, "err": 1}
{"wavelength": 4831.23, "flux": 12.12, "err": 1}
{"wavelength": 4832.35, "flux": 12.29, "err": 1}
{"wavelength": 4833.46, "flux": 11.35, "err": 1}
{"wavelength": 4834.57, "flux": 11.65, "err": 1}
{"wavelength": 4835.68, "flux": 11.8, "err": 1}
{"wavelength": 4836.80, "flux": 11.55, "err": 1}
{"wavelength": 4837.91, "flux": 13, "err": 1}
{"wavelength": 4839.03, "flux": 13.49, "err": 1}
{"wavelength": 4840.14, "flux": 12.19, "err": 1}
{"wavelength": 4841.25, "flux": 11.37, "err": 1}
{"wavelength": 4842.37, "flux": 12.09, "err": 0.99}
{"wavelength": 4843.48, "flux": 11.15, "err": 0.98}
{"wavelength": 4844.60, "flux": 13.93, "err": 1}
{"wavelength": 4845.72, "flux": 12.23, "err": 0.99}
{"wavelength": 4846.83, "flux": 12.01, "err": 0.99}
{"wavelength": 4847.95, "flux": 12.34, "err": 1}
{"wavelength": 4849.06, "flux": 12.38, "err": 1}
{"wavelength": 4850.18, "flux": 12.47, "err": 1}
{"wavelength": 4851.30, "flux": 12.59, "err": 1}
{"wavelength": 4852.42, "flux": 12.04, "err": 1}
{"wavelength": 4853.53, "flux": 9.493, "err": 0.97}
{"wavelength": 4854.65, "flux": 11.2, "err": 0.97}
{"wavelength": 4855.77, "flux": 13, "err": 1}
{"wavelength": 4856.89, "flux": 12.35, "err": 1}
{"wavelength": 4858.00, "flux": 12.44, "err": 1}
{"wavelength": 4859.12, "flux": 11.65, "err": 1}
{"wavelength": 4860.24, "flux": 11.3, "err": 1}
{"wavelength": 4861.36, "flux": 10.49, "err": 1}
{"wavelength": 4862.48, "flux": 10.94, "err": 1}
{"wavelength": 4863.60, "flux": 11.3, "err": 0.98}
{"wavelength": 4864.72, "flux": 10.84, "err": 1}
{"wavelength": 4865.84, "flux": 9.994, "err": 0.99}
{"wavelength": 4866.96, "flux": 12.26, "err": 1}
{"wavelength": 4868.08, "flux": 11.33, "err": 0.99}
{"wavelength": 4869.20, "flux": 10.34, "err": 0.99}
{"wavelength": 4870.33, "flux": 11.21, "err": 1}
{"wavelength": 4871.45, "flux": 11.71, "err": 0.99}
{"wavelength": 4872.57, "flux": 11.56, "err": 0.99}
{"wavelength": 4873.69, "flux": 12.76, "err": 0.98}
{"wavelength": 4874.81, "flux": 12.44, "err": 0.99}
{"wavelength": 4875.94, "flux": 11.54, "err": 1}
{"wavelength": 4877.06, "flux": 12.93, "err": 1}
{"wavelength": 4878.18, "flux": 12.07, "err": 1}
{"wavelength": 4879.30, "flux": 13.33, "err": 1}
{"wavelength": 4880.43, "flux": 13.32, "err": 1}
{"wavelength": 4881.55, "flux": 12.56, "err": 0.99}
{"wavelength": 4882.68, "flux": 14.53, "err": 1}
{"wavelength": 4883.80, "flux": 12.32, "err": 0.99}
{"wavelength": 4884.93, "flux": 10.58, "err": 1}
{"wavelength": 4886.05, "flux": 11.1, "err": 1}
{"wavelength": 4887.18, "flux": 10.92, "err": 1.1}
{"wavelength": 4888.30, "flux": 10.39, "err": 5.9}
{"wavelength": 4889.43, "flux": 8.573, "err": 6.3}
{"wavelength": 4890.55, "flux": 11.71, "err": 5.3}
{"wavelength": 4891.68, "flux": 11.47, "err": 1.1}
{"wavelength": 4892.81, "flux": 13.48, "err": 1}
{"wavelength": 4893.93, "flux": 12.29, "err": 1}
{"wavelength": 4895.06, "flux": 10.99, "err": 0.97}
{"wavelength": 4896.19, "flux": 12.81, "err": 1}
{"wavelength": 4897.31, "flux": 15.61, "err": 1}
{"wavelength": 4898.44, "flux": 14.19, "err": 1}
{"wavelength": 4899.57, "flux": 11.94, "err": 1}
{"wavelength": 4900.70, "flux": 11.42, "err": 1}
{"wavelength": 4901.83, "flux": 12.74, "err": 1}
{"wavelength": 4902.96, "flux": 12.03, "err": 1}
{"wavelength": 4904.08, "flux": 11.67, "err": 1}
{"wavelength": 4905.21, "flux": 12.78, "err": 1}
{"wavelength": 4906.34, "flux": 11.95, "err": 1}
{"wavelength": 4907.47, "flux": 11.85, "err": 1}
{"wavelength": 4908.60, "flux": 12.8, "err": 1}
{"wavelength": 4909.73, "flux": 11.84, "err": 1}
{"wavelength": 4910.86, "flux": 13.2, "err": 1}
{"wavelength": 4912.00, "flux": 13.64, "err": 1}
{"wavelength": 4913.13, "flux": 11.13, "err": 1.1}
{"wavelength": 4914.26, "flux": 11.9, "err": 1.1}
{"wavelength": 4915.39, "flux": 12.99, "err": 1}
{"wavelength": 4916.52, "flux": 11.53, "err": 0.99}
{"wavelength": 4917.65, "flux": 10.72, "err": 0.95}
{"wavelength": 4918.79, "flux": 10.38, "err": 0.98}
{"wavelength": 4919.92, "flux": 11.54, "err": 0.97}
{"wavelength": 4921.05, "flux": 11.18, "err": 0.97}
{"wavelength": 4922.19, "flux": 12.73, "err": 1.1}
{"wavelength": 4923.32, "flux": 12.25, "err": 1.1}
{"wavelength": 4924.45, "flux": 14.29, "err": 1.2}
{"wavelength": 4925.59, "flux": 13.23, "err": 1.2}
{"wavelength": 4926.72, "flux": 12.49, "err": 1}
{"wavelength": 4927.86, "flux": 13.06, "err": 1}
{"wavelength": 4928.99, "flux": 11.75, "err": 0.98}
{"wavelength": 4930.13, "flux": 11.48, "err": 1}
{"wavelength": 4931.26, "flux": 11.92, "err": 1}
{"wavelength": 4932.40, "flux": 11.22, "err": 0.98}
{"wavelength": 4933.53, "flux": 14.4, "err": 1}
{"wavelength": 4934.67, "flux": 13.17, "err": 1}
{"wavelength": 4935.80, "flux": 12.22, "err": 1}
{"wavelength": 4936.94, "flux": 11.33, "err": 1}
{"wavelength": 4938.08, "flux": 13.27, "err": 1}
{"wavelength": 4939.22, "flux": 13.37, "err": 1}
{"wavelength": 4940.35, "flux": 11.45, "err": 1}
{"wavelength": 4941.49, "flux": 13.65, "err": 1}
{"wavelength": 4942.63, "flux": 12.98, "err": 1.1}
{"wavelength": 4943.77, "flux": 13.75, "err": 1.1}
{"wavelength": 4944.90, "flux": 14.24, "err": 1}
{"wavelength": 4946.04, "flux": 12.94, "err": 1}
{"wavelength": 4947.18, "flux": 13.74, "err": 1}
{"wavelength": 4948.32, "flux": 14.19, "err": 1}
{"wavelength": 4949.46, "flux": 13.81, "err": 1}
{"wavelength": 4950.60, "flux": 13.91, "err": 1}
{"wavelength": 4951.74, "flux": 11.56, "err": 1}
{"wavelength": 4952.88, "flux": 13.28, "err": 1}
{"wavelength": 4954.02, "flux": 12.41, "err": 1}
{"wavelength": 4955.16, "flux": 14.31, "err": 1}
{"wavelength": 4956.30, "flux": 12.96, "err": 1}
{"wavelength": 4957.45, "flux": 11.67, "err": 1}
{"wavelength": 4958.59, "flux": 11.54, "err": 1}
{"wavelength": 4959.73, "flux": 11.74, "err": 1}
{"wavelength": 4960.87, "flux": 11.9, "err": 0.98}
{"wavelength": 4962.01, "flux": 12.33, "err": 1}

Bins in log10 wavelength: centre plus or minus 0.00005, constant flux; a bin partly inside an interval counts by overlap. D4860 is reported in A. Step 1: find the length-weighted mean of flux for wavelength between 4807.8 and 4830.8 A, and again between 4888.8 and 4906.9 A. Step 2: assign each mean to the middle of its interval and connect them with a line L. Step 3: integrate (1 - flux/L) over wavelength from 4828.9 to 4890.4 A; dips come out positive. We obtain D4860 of 2.3 A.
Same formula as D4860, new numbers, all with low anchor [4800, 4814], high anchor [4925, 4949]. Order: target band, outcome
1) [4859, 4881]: 1.6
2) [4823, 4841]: 0.5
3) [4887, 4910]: 1.1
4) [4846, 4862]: 0.9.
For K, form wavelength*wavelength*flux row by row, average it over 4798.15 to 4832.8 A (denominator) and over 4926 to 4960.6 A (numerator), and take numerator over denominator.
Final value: 1.1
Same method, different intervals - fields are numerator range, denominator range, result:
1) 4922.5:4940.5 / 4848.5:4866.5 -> 1.12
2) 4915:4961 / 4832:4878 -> 1.10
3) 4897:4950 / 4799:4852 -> 1.06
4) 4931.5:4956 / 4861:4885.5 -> 1.14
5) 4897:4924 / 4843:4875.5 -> 1.07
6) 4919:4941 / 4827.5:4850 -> 1.06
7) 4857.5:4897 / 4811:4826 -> 0.97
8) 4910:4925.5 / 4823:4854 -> 1.04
